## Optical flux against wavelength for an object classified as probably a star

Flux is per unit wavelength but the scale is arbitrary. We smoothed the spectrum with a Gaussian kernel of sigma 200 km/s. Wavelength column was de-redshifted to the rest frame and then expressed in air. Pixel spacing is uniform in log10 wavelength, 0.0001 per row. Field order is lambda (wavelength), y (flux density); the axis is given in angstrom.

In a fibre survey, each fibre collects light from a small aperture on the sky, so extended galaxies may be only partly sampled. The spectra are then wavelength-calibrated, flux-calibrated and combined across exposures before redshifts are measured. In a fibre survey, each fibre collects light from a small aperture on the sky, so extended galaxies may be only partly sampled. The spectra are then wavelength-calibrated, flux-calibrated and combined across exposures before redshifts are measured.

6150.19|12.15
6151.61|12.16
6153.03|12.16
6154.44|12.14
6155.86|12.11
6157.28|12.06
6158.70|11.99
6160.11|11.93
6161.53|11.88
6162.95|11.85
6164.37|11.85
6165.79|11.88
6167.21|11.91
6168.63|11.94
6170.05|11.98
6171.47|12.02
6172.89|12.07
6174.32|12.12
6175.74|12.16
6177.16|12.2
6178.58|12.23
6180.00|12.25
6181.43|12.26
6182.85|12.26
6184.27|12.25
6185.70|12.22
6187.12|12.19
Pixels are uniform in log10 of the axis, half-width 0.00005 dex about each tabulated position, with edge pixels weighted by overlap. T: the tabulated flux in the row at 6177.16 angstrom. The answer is 12.2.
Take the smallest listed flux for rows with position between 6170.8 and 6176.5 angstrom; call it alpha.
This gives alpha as 12.02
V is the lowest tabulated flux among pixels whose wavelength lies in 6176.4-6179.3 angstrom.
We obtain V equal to 12.2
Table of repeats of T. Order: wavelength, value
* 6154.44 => 12.14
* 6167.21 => 11.91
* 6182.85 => 12.26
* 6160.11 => 11.93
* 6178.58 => 12.23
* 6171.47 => 12.02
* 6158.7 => 11.99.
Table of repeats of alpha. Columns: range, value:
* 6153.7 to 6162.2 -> 11.88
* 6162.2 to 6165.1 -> 11.85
